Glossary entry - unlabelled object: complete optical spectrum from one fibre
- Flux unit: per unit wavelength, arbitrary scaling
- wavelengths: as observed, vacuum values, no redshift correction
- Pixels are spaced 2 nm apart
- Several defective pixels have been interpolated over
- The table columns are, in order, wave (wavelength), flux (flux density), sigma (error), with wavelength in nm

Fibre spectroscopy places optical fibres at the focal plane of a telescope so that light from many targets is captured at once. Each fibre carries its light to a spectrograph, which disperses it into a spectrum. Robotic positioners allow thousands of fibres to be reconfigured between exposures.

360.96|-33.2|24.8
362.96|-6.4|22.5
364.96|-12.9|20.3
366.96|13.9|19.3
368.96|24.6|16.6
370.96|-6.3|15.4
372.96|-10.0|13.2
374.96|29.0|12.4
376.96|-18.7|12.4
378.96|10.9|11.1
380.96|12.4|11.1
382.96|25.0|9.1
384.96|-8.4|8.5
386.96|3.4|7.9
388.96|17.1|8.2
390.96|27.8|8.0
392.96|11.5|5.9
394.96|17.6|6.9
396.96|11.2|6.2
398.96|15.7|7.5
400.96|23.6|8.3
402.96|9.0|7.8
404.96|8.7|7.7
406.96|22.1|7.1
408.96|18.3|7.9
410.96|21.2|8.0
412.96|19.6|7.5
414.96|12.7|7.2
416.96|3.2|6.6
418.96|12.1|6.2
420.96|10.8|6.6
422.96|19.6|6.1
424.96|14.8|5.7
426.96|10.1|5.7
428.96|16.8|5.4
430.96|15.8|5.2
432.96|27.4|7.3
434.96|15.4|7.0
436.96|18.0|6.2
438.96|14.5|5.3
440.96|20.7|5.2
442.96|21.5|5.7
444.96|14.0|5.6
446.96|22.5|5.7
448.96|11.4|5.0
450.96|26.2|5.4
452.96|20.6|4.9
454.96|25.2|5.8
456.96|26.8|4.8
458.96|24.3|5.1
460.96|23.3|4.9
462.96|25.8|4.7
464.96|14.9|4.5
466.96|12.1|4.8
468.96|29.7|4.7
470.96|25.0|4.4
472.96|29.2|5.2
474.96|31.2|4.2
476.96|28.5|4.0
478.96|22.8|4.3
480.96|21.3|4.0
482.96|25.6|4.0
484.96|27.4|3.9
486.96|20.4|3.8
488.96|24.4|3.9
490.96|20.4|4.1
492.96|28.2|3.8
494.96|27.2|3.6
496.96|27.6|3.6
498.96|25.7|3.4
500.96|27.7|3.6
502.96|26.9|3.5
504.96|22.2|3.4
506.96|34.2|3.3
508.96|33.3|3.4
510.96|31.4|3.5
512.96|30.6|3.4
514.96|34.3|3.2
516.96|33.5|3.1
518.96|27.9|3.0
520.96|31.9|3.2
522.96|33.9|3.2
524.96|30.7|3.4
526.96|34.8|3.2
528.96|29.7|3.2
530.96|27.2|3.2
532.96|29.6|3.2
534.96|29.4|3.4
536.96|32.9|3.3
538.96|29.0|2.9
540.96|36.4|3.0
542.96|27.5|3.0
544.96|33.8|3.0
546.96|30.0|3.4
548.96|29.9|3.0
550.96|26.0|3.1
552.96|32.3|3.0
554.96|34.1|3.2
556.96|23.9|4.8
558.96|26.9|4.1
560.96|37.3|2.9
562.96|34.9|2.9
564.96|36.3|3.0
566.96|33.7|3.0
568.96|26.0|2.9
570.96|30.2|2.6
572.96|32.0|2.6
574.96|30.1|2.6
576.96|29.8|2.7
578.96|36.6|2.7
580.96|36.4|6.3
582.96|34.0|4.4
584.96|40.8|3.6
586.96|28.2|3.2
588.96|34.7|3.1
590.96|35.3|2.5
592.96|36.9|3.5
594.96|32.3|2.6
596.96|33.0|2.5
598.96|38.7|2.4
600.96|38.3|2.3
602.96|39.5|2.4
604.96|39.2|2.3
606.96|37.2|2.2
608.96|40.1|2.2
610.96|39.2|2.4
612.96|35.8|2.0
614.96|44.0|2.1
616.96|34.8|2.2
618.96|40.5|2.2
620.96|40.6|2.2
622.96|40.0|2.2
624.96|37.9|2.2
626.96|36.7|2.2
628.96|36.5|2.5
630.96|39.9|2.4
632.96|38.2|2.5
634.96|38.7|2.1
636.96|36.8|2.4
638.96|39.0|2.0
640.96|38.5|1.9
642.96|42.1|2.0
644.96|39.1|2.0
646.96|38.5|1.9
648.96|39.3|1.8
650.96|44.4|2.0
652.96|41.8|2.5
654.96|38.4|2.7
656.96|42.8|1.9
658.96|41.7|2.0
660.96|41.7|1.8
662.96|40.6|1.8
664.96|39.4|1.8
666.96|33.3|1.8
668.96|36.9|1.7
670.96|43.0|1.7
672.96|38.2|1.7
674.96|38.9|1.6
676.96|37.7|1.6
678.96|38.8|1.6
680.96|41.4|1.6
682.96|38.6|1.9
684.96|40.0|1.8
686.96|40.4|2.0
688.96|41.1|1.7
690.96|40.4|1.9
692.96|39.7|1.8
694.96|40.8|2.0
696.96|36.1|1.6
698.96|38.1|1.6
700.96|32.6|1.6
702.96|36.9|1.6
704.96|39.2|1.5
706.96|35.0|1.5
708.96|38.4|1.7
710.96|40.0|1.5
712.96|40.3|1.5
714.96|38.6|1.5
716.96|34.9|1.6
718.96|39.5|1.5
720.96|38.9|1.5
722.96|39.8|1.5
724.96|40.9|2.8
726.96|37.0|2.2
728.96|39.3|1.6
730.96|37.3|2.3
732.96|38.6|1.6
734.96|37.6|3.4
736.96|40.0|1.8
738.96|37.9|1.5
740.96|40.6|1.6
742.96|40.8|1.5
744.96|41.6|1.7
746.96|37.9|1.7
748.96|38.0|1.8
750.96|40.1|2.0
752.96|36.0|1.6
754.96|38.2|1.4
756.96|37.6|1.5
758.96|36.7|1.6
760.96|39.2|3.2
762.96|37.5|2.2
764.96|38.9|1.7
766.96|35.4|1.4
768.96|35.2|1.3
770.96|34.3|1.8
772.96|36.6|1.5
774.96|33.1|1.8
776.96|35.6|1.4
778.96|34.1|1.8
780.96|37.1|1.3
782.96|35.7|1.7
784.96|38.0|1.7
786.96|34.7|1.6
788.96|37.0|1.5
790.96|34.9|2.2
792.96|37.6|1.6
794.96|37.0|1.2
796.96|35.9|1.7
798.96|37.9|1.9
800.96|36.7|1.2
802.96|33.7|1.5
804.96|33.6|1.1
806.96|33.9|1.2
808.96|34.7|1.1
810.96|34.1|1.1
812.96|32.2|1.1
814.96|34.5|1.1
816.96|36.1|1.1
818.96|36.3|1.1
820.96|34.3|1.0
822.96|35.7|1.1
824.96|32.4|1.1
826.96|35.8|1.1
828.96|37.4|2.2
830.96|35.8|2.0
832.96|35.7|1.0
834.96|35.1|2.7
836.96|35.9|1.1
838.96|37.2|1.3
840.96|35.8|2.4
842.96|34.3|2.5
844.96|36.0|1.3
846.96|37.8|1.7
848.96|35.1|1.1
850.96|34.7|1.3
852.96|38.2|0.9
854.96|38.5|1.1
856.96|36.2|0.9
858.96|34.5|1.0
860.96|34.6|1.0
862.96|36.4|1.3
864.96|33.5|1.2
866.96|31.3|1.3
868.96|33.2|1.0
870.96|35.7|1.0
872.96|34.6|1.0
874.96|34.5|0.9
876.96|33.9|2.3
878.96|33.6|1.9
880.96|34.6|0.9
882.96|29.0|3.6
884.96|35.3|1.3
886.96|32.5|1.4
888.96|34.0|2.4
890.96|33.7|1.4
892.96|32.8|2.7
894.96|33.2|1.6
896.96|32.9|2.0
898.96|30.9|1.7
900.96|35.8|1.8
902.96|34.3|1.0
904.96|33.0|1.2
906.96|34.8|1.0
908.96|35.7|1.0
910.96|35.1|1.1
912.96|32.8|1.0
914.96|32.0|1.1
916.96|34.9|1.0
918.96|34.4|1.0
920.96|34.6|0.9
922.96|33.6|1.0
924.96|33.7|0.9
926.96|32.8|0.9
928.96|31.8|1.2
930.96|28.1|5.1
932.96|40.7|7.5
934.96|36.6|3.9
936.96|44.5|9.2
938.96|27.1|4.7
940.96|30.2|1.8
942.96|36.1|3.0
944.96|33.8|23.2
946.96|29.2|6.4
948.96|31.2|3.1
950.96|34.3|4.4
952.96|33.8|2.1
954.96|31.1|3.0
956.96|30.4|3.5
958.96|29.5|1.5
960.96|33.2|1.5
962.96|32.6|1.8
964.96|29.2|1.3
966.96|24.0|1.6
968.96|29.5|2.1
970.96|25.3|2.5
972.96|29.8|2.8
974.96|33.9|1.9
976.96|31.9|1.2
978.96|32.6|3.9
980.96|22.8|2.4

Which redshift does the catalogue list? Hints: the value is 0.13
